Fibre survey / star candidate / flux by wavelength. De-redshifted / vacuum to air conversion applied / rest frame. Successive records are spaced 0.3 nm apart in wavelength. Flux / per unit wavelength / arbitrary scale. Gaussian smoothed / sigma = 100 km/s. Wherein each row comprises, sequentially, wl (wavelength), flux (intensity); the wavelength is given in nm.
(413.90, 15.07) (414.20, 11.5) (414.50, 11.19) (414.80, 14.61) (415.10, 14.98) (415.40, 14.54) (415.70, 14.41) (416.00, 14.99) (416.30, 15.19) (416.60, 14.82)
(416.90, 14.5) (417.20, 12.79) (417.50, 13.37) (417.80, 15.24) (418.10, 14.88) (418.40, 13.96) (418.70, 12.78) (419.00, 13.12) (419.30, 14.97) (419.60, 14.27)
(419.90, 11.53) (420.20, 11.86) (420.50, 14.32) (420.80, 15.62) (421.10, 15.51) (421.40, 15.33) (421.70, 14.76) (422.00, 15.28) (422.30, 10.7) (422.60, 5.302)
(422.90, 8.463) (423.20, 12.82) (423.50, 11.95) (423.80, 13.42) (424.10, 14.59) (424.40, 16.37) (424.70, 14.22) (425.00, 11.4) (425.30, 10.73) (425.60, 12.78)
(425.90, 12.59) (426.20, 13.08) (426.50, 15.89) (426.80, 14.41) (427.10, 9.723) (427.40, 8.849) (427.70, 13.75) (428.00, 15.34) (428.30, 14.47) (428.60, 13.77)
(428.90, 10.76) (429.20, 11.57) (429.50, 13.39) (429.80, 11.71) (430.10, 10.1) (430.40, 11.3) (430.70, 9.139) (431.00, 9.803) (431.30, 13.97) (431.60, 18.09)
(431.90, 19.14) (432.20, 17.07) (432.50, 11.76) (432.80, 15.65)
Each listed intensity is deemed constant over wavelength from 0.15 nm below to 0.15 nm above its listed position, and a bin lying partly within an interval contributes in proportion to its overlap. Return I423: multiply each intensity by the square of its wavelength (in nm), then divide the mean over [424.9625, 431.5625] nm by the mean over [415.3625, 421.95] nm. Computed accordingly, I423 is 0.9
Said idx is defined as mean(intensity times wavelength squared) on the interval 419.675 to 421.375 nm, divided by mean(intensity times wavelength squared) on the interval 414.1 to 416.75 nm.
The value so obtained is 1.01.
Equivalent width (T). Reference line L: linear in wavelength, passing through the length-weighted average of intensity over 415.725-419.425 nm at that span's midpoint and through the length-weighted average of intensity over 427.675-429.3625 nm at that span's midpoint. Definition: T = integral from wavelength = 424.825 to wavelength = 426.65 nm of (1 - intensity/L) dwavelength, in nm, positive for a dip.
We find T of 0.10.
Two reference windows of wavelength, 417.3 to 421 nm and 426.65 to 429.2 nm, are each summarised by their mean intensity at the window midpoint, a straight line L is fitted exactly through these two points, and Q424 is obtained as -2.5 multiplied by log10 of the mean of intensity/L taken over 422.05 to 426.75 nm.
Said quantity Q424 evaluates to 0.056 mag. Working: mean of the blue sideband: 13.8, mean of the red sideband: 12.6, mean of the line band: 12.4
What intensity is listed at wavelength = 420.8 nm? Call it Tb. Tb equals 15.62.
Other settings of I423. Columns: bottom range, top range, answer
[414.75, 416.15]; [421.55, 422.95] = 0.78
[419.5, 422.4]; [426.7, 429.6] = 0.93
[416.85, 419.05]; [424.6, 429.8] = 0.96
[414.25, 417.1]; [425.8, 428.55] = 0.98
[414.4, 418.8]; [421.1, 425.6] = 0.92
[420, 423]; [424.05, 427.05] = 1.07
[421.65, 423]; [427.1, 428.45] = 1.22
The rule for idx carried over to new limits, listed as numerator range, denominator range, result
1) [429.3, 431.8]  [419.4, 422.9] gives 0.99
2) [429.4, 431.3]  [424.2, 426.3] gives 0.87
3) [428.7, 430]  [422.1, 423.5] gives 1.25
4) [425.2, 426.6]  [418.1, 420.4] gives 1.01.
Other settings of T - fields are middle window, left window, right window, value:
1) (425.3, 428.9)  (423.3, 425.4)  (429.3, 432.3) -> 0.09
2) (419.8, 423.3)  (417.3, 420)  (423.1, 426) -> 0.22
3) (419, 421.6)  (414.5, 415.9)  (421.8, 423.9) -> -0.42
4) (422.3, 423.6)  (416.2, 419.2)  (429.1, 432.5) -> 0.38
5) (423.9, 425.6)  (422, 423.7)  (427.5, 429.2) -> -0.30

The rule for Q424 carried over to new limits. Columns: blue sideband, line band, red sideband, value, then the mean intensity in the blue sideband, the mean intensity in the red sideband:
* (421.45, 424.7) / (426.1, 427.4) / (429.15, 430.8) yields -0.08 mag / 12.5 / 11.2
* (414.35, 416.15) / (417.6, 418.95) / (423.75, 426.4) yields -0.02 mag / 14.1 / 13.3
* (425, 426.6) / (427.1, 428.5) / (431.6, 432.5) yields 0.11 mag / 12.8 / 17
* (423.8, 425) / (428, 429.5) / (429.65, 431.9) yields 0.01 mag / 14.4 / 12.5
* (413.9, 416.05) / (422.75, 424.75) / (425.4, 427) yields 0.04 mag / 13.8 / 13.5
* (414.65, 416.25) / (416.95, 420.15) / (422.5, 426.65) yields 0.02 mag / 14.7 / 12.5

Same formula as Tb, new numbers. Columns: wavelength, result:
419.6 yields 14.27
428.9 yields 10.76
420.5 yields 14.32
